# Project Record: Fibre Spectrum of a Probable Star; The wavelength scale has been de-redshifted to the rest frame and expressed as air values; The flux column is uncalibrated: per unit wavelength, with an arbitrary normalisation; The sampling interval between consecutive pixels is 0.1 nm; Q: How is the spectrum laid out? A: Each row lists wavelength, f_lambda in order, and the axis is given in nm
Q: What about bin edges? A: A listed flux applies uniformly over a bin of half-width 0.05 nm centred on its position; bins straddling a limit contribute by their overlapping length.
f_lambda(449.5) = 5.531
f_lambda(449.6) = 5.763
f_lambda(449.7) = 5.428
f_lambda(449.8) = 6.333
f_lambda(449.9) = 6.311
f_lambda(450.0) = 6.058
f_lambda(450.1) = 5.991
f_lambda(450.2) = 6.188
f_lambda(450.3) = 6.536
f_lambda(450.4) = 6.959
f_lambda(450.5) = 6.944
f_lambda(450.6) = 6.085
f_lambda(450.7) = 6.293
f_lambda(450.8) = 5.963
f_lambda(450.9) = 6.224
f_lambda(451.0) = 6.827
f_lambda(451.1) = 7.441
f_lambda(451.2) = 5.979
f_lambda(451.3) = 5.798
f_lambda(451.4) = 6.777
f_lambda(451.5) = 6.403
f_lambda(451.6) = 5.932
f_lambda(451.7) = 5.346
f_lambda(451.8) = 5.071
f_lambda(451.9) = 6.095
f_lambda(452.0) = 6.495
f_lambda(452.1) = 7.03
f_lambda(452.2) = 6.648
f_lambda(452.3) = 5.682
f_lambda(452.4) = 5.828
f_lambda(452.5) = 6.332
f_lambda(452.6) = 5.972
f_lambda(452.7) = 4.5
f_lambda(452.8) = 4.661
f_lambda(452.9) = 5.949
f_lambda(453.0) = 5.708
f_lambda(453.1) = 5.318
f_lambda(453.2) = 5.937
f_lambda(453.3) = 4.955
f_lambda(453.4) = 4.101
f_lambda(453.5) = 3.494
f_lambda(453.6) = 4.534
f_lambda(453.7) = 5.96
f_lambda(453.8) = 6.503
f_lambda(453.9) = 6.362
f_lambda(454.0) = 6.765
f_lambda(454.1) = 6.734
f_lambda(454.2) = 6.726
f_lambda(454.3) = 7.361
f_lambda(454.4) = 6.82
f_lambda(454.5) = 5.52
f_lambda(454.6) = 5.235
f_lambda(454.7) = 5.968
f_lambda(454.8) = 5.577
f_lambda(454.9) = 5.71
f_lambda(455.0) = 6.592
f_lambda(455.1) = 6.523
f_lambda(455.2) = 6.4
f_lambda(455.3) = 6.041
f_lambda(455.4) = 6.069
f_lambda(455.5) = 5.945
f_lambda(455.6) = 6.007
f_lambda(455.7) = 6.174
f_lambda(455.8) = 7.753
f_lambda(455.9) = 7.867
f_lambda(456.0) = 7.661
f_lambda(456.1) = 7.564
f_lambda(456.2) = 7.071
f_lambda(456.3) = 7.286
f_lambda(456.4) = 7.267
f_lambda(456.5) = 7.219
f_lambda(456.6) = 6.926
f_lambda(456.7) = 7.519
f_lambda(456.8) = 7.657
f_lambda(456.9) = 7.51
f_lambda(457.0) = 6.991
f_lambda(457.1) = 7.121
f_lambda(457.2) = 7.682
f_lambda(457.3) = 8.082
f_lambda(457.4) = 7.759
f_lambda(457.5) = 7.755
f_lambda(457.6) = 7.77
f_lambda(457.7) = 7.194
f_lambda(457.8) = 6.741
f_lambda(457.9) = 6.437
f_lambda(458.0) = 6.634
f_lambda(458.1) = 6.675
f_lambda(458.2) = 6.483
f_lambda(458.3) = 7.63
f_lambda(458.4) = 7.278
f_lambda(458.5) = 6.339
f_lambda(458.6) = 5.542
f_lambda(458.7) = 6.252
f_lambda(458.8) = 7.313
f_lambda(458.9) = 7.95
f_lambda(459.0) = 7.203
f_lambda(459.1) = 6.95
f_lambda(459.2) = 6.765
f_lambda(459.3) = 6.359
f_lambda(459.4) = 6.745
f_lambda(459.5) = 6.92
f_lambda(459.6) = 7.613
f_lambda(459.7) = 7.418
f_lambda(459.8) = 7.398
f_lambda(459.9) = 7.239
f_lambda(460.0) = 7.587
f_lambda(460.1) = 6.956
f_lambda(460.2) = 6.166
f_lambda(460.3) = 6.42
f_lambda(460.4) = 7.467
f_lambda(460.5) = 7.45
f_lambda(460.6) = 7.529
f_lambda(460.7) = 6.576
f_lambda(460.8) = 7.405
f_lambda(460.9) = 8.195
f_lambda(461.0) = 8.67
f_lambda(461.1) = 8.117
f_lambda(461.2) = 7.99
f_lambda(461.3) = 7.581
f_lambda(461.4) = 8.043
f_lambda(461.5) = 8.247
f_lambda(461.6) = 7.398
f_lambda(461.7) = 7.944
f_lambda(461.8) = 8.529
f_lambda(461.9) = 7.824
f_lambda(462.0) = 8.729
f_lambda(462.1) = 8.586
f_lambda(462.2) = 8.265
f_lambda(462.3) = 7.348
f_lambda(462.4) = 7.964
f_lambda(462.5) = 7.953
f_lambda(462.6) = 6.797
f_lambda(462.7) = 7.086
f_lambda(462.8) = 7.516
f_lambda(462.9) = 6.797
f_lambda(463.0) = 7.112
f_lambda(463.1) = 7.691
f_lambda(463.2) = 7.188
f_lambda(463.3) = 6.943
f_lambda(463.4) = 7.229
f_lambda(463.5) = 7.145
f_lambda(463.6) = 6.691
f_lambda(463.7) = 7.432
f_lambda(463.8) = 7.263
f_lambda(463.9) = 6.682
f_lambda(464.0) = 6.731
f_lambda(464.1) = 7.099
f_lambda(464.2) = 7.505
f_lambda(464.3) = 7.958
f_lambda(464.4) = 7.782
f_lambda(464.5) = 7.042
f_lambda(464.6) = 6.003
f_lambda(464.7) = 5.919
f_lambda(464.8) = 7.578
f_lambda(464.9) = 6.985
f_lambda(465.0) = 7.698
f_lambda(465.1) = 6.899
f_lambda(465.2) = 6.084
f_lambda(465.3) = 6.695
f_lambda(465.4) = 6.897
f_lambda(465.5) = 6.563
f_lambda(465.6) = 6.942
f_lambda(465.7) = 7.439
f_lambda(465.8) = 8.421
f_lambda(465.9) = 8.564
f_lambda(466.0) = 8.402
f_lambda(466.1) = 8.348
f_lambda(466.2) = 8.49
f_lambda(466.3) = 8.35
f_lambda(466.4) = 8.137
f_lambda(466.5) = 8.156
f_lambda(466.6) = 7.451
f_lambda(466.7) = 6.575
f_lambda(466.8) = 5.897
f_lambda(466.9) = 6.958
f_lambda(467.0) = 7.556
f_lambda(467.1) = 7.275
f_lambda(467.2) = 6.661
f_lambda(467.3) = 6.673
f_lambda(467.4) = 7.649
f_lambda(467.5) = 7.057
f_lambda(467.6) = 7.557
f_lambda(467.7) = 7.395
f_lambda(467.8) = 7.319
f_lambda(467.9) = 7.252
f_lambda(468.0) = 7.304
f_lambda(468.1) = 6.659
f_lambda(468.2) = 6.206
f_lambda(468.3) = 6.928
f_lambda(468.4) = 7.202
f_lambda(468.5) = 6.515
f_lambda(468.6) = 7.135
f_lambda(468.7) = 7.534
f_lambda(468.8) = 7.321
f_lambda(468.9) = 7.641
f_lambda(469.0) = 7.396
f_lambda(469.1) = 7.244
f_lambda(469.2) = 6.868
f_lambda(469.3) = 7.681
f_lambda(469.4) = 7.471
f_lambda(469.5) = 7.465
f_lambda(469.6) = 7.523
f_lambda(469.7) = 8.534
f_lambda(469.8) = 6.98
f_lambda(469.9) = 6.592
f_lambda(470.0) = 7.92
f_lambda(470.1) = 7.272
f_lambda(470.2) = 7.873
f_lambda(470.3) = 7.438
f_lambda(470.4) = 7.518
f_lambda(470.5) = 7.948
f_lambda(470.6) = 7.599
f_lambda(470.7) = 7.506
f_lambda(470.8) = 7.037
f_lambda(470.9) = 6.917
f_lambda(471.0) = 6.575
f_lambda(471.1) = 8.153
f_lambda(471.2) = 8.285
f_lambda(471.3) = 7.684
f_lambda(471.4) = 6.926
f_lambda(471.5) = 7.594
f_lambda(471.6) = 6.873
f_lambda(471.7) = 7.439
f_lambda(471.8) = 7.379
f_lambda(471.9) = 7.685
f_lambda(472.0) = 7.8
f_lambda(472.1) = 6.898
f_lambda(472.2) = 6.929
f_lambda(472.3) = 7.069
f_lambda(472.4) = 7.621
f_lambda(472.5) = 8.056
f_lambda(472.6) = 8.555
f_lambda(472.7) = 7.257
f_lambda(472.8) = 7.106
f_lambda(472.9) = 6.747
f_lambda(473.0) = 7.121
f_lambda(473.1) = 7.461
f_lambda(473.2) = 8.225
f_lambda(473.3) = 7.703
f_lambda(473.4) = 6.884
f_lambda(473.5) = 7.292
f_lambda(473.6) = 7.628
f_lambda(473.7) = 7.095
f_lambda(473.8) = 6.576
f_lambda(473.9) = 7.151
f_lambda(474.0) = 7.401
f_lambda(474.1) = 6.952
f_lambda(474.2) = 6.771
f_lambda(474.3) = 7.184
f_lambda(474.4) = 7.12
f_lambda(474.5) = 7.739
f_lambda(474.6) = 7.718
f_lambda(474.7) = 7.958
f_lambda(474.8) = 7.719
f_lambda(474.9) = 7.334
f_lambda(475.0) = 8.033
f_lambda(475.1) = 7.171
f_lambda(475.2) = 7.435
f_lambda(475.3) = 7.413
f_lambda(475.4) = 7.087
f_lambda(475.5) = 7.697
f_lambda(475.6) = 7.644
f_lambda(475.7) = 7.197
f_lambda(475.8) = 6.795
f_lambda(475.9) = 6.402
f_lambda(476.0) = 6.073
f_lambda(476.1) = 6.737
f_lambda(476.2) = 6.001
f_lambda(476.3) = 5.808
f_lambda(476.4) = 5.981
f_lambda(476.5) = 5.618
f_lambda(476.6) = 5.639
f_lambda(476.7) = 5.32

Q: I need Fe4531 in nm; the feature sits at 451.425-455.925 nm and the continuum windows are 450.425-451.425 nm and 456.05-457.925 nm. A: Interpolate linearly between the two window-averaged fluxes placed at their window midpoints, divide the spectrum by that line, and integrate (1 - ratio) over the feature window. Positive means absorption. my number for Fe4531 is 0.59 nm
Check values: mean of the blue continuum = 6.44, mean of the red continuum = 7.36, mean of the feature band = 5.96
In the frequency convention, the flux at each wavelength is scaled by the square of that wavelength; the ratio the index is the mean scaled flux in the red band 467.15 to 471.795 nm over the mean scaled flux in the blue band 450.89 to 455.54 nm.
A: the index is 1.32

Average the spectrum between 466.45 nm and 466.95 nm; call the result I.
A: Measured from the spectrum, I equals 7.01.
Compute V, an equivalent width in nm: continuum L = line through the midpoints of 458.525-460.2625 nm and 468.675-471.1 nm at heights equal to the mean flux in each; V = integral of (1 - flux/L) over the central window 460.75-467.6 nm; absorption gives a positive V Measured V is -0.28 nm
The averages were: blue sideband 6.95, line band 7.45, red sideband 7.42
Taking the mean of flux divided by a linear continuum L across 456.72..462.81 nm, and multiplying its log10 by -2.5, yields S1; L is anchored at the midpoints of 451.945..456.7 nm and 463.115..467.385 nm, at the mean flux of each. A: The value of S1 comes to -0.10 mag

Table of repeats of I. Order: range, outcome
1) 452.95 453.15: 5.51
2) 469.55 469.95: 7.41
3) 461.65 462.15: 8.32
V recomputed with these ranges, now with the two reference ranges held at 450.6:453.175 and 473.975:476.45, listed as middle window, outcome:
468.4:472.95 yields -0.350 nm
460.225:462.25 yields -0.434 nm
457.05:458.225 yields -0.175 nm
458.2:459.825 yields -0.158 nm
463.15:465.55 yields -0.150 nm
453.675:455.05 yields -0.035 nm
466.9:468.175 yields -0.082 nm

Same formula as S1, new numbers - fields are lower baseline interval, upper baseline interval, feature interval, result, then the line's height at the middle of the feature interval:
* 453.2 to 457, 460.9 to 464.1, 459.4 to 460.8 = 0.01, 7.21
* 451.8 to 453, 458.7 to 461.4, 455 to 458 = -0.07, 6.64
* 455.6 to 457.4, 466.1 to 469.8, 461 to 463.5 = -0.05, 7.33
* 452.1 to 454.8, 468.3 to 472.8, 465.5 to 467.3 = -0.08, 7.02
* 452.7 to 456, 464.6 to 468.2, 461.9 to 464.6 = -0.07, 6.94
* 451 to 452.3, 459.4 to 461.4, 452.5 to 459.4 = 0.05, 6.82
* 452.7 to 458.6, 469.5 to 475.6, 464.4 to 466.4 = -0.05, 7.04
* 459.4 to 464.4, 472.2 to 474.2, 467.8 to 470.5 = 0.01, 7.39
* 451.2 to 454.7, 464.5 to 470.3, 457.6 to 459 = -0.08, 6.38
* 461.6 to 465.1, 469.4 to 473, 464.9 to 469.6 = 0.02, 7.41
